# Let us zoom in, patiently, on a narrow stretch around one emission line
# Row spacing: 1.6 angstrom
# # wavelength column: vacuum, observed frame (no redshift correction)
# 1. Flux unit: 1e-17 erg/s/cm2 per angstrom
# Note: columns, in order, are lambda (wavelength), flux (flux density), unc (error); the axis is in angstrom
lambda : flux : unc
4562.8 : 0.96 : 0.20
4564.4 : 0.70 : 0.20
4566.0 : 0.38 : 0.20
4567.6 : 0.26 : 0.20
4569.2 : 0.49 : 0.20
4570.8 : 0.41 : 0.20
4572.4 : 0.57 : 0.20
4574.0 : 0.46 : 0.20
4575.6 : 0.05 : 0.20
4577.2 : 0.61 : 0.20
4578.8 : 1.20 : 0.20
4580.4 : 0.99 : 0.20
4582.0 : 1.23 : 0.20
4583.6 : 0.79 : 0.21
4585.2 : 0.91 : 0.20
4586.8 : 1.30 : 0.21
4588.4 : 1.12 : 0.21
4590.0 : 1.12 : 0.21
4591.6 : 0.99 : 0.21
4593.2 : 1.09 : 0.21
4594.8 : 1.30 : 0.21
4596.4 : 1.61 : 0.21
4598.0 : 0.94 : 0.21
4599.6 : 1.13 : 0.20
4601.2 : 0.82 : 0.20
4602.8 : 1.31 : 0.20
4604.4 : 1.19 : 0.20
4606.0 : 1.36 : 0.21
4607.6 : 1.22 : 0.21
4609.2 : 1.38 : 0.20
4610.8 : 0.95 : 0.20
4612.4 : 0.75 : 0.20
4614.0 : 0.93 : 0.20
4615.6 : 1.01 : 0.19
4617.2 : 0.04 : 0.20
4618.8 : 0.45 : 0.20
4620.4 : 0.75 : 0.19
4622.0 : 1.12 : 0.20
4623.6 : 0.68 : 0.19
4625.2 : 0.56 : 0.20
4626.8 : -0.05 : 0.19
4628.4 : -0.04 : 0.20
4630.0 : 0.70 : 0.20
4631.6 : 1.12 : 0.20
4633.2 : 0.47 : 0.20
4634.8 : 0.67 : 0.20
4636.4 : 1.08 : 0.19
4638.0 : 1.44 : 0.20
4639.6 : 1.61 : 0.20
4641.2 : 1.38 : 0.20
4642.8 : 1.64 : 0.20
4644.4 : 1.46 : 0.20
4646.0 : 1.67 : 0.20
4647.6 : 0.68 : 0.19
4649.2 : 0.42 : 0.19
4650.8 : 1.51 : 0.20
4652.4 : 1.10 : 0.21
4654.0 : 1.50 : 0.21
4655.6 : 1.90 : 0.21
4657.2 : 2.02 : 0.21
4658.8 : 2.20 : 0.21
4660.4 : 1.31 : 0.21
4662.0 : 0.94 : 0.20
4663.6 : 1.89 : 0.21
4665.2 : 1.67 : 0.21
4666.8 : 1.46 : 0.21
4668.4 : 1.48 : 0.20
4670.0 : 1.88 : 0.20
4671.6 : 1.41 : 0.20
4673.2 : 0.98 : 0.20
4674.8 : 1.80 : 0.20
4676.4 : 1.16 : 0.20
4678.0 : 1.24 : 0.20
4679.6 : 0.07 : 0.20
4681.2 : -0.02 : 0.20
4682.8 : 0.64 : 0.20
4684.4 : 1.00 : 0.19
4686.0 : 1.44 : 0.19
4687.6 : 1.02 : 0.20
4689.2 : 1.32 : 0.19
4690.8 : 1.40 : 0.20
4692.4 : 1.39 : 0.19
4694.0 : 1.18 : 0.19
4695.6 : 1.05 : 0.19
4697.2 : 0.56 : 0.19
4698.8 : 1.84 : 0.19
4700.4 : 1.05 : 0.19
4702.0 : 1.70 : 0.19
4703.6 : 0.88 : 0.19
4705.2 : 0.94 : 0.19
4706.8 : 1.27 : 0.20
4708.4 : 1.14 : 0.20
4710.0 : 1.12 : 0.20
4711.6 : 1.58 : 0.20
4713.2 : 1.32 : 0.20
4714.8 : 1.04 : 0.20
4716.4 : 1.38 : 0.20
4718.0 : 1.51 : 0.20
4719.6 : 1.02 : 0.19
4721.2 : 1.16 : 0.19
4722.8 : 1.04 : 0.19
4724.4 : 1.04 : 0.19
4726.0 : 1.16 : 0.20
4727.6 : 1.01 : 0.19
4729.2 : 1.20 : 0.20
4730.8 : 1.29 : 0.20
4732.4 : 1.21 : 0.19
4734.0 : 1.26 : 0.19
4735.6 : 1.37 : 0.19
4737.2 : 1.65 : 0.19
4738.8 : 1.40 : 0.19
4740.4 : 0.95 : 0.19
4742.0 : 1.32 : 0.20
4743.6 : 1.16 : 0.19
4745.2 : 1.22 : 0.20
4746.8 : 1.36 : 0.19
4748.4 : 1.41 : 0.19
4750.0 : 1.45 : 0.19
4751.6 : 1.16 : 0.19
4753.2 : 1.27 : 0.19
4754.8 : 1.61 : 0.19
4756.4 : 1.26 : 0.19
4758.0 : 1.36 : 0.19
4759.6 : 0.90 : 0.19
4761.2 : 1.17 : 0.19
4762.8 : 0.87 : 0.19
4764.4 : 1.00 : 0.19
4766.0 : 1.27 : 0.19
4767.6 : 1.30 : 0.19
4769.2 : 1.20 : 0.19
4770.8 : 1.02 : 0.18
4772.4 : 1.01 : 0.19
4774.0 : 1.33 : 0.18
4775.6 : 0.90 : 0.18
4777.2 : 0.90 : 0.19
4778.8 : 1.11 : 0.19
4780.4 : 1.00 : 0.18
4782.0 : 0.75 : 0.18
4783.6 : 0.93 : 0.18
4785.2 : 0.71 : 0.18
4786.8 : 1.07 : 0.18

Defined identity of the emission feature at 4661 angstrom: Lyman alpha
